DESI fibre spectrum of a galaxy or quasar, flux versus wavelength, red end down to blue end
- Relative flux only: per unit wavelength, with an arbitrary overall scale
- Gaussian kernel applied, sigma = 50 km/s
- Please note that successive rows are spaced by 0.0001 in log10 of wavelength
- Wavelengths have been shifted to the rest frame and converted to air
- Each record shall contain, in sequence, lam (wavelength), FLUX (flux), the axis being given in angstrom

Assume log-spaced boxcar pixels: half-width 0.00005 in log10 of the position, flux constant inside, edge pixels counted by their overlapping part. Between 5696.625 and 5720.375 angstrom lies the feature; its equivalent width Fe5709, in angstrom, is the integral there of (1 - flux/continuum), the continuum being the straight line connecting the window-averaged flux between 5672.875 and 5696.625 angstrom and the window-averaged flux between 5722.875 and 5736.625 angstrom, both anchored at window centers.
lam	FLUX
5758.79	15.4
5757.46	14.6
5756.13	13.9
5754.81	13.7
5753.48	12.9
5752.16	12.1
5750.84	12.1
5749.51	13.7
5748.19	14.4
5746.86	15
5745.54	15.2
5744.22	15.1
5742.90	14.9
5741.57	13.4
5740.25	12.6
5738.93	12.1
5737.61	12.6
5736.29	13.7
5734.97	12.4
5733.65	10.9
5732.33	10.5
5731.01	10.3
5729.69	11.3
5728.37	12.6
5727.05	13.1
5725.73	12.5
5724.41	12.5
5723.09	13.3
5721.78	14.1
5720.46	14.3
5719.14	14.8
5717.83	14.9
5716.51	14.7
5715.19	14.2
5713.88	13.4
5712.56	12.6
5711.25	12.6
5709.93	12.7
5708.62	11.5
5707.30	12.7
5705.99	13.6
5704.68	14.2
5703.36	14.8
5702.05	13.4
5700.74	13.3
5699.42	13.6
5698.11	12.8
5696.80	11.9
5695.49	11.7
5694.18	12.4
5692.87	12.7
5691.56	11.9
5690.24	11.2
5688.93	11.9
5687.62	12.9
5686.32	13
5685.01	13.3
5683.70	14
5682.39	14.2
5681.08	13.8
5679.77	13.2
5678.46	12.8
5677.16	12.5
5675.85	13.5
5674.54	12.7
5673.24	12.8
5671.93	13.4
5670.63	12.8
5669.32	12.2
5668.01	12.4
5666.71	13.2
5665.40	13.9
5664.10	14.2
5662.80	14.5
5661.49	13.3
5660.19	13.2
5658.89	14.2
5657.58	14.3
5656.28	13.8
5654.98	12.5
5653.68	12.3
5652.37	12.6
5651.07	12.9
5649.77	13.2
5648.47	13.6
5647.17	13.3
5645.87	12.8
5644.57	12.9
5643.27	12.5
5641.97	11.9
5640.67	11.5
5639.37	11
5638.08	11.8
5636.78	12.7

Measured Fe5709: -2.12 angstrom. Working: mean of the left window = 12.8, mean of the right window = 12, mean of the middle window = 13.5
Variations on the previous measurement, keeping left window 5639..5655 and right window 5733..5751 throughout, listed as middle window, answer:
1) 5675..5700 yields 0.3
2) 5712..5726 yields -0.6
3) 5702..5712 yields 0.0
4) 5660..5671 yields -0.5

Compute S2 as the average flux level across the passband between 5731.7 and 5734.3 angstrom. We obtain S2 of 10.7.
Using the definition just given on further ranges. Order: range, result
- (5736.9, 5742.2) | 12.7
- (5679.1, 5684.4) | 13.8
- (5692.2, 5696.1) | 12.3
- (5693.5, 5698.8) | 12.2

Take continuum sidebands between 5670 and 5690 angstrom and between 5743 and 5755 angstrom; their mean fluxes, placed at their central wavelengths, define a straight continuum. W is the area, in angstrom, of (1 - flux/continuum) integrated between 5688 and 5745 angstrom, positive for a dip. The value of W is 2.4 angstrom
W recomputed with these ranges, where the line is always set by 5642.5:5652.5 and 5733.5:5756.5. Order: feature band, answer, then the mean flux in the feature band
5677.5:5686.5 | -0.2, 13.5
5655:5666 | -0.7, 13.9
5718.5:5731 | 0.3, 13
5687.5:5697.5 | 0.9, 12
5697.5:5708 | -0.2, 13.5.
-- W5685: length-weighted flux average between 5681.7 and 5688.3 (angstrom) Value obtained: 13.5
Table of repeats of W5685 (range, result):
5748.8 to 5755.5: 12.9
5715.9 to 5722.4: 14.6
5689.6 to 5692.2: 11.5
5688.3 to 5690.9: 11.5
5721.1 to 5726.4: 13.1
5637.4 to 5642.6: 11.6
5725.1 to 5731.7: 11.9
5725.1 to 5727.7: 12.8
